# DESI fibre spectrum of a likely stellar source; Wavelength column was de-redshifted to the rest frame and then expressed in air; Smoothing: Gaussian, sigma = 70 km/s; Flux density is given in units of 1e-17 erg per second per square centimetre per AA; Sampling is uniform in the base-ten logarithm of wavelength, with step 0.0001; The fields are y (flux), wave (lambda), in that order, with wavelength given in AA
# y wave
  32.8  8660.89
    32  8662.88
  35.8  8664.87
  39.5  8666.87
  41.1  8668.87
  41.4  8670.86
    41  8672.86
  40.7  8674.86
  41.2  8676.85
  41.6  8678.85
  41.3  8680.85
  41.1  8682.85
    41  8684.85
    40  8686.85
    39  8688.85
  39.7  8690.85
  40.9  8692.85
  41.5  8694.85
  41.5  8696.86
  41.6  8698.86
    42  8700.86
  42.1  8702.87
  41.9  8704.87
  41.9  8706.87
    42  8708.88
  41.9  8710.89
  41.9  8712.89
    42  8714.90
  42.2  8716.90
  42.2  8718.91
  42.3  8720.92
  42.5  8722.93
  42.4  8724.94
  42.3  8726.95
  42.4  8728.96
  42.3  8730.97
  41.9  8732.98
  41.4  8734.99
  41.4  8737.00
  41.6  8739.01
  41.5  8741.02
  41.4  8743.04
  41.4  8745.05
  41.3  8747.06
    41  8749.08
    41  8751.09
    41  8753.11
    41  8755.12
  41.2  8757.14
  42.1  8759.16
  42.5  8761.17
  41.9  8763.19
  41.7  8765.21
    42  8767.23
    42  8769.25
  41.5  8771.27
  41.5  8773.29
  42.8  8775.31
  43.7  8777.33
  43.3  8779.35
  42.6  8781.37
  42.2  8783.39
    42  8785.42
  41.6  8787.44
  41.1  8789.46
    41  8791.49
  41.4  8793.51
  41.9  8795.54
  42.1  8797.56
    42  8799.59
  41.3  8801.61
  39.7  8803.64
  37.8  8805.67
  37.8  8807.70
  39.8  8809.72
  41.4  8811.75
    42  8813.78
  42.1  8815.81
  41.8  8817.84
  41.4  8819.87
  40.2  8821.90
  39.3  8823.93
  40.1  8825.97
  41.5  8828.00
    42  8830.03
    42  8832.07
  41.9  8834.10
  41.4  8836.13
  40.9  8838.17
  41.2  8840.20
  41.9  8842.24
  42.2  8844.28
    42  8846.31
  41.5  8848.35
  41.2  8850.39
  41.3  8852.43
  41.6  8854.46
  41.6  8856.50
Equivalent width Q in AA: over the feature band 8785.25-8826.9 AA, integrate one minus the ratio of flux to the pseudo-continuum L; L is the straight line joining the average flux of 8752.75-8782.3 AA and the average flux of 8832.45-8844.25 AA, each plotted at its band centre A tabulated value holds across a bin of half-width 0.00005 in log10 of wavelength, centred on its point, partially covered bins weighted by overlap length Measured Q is 1.0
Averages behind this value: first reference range 42.1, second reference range 41.6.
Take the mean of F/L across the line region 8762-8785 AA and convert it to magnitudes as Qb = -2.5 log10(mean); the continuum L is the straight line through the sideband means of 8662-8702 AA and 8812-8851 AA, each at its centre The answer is -0.03 mag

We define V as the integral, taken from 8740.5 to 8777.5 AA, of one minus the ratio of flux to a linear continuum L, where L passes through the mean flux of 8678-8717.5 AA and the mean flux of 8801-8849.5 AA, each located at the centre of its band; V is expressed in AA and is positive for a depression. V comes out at -0.5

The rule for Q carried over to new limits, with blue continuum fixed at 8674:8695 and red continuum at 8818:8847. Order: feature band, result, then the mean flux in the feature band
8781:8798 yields -0.2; 41.7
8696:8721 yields -0.7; 42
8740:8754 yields -0.1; 41.2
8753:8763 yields -0.2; 41.7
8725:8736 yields -0.3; 42.1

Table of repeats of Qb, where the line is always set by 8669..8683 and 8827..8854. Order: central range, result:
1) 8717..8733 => -0.02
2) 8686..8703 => 0.01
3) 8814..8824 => 0.01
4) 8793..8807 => 0.02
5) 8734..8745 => 0.00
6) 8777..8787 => -0.03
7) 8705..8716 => -0.02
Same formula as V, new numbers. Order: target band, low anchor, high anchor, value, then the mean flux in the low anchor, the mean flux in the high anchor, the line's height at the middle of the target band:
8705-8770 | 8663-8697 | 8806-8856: -1.9 AA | 40.2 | 41.2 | 40.6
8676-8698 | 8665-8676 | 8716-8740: 0.0 AA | 40.4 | 42.1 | 40.8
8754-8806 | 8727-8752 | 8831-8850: -0.2 AA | 41.6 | 41.6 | 41.6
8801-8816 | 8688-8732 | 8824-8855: 0.5 AA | 41.8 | 41.4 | 41.5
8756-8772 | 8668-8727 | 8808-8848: -0.2 AA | 41.5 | 41.3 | 41.4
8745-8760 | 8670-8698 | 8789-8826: -0.2 AA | 40.8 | 40.8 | 40.8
